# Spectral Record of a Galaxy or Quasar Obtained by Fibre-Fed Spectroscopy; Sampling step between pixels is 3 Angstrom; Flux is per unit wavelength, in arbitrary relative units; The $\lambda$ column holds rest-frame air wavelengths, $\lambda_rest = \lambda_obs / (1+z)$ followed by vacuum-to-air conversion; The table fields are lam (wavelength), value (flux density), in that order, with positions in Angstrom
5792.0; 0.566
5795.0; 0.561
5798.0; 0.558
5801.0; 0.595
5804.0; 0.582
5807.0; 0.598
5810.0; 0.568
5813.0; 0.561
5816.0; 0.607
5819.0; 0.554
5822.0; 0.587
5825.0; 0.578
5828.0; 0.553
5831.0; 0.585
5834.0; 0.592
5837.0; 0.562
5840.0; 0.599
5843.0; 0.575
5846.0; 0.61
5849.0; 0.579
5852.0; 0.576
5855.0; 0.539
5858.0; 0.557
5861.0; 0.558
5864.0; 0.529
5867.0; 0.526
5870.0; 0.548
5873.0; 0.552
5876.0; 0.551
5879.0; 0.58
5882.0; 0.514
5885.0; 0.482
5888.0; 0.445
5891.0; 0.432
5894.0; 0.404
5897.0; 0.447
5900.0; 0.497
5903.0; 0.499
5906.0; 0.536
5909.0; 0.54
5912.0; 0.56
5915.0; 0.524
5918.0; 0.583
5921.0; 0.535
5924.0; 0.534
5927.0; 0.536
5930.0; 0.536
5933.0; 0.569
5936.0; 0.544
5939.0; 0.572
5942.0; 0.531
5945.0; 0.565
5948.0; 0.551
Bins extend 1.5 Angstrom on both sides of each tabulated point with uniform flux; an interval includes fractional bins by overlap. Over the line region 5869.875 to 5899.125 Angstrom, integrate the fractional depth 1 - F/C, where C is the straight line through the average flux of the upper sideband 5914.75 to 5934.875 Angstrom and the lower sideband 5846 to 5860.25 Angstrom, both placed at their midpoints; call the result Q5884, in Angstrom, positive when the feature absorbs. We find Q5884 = 3.4 Angstrom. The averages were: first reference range 0.567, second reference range 0.547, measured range 0.493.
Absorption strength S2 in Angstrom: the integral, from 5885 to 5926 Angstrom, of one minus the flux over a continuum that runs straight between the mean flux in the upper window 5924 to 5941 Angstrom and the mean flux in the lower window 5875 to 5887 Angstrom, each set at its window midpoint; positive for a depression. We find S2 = 2.7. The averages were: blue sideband 0.527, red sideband 0.549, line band 0.502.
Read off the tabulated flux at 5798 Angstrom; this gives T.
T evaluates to 0.558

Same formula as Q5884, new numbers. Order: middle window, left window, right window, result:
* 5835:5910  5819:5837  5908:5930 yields 4.1 Angstrom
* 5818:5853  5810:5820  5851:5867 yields -1.1 Angstrom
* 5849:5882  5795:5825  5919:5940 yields 0.7 Angstrom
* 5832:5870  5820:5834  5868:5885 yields -0.4 Angstrom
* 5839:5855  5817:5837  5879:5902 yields -1.2 Angstrom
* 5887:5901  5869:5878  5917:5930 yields 2.7 Angstrom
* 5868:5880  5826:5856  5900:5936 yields 0.1 Angstrom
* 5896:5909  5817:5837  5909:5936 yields 1.2 Angstrom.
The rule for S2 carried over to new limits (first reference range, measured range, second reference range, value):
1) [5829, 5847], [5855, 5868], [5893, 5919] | 0.4 Angstrom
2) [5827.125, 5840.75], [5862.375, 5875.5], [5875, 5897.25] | -0.7 Angstrom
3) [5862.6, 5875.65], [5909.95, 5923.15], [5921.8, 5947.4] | -0.1 Angstrom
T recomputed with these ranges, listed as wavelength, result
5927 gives 0.536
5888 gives 0.445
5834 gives 0.592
